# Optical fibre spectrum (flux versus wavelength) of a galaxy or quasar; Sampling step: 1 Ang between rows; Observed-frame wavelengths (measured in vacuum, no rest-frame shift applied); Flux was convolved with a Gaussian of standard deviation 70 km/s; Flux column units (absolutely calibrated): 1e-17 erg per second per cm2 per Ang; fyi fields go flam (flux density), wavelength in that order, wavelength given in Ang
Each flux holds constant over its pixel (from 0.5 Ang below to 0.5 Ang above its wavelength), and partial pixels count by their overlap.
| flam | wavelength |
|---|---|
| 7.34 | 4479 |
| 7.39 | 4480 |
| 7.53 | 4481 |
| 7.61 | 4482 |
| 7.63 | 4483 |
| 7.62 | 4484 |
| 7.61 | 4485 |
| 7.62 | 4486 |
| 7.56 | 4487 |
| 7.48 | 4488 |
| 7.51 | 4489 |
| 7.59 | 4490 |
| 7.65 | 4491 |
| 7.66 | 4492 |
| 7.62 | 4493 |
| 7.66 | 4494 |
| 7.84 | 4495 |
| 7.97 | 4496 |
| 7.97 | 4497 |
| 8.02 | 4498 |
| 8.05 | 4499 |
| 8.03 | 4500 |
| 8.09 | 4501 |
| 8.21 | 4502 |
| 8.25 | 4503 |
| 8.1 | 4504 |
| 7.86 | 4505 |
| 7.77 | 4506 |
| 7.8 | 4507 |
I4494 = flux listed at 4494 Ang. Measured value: 7.66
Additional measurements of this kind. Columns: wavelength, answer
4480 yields 7.39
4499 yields 8.05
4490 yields 7.59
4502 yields 8.21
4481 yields 7.53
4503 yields 8.25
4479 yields 7.34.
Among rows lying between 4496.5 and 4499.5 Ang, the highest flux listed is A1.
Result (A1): 8.05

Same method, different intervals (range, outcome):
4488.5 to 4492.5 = 7.66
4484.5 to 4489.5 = 7.62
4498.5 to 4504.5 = 8.25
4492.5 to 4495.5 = 7.84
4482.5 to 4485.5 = 7.63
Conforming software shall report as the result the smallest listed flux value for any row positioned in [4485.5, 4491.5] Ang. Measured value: 7.48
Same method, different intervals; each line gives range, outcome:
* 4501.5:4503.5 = 8.21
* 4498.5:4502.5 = 8.03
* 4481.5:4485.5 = 7.61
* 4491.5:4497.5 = 7.62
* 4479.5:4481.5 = 7.39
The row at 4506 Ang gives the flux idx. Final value 7.77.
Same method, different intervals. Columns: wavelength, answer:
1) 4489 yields 7.51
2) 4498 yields 8.02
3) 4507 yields 7.8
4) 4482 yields 7.61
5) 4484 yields 7.62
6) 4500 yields 8.03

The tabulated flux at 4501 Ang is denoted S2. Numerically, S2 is 8.09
